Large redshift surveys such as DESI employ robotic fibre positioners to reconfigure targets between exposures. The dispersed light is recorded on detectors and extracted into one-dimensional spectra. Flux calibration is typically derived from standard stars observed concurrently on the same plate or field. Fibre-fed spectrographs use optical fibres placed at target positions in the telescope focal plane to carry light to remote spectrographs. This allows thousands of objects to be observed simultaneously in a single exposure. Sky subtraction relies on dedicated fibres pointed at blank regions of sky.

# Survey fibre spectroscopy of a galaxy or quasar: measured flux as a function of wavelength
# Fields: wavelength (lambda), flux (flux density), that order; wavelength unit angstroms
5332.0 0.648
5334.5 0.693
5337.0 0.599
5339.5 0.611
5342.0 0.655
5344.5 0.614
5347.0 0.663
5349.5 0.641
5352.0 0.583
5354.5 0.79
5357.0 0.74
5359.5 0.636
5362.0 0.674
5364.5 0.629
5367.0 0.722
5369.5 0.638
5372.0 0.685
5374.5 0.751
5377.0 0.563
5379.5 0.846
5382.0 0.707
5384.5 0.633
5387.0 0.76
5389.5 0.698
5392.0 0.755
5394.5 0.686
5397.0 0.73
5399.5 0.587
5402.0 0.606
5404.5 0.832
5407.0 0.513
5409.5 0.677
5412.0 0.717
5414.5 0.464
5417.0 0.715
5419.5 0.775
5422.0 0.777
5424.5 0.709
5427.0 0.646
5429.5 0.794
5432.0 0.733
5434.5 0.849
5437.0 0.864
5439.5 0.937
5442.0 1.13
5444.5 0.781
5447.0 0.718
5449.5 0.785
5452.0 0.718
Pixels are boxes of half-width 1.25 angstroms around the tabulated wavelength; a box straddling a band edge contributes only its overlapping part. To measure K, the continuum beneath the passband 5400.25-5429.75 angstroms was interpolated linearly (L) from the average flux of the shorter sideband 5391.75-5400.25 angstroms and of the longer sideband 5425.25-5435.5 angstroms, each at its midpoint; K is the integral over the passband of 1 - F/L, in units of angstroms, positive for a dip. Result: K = 1.75 angstroms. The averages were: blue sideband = 0.688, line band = 0.68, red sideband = 0.751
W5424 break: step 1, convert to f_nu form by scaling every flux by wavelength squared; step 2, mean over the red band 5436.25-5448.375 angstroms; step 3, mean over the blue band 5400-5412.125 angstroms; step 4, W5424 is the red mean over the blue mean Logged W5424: 1.36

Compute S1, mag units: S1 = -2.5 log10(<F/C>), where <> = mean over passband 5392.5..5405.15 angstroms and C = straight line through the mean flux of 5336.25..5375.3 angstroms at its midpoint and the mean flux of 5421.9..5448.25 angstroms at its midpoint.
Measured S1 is 0.09 mag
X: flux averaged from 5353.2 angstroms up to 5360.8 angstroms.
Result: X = 0.721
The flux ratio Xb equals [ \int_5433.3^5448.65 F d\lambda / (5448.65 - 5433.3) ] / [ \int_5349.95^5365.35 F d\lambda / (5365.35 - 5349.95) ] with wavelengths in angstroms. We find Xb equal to 1.30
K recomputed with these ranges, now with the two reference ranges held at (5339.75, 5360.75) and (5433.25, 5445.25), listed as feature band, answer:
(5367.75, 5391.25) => 1.47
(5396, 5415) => 4.02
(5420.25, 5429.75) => 1.62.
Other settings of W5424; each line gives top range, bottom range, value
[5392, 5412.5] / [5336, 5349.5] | 1.09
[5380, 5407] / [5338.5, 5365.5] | 1.07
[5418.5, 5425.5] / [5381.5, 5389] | 1.09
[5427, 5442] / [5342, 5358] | 1.30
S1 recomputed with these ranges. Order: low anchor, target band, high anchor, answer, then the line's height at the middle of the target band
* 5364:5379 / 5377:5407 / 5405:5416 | -0.09 mag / 0.642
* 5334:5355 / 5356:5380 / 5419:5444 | 0.01 mag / 0.691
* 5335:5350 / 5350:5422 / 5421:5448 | 0.05 mag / 0.719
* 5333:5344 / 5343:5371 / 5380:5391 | 0.00 mag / 0.667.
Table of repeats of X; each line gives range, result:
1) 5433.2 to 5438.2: 0.855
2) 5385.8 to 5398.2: 0.726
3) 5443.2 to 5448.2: 0.754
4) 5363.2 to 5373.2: 0.668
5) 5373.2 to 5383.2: 0.717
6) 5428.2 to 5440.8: 0.836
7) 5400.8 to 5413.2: 0.669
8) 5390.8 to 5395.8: 0.72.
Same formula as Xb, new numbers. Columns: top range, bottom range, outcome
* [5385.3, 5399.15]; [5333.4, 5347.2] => 1.12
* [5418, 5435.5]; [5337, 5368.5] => 1.14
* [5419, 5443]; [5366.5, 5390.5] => 1.17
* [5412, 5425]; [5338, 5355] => 1.07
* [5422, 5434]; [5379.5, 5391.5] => 1.02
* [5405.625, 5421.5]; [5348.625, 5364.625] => 0.97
